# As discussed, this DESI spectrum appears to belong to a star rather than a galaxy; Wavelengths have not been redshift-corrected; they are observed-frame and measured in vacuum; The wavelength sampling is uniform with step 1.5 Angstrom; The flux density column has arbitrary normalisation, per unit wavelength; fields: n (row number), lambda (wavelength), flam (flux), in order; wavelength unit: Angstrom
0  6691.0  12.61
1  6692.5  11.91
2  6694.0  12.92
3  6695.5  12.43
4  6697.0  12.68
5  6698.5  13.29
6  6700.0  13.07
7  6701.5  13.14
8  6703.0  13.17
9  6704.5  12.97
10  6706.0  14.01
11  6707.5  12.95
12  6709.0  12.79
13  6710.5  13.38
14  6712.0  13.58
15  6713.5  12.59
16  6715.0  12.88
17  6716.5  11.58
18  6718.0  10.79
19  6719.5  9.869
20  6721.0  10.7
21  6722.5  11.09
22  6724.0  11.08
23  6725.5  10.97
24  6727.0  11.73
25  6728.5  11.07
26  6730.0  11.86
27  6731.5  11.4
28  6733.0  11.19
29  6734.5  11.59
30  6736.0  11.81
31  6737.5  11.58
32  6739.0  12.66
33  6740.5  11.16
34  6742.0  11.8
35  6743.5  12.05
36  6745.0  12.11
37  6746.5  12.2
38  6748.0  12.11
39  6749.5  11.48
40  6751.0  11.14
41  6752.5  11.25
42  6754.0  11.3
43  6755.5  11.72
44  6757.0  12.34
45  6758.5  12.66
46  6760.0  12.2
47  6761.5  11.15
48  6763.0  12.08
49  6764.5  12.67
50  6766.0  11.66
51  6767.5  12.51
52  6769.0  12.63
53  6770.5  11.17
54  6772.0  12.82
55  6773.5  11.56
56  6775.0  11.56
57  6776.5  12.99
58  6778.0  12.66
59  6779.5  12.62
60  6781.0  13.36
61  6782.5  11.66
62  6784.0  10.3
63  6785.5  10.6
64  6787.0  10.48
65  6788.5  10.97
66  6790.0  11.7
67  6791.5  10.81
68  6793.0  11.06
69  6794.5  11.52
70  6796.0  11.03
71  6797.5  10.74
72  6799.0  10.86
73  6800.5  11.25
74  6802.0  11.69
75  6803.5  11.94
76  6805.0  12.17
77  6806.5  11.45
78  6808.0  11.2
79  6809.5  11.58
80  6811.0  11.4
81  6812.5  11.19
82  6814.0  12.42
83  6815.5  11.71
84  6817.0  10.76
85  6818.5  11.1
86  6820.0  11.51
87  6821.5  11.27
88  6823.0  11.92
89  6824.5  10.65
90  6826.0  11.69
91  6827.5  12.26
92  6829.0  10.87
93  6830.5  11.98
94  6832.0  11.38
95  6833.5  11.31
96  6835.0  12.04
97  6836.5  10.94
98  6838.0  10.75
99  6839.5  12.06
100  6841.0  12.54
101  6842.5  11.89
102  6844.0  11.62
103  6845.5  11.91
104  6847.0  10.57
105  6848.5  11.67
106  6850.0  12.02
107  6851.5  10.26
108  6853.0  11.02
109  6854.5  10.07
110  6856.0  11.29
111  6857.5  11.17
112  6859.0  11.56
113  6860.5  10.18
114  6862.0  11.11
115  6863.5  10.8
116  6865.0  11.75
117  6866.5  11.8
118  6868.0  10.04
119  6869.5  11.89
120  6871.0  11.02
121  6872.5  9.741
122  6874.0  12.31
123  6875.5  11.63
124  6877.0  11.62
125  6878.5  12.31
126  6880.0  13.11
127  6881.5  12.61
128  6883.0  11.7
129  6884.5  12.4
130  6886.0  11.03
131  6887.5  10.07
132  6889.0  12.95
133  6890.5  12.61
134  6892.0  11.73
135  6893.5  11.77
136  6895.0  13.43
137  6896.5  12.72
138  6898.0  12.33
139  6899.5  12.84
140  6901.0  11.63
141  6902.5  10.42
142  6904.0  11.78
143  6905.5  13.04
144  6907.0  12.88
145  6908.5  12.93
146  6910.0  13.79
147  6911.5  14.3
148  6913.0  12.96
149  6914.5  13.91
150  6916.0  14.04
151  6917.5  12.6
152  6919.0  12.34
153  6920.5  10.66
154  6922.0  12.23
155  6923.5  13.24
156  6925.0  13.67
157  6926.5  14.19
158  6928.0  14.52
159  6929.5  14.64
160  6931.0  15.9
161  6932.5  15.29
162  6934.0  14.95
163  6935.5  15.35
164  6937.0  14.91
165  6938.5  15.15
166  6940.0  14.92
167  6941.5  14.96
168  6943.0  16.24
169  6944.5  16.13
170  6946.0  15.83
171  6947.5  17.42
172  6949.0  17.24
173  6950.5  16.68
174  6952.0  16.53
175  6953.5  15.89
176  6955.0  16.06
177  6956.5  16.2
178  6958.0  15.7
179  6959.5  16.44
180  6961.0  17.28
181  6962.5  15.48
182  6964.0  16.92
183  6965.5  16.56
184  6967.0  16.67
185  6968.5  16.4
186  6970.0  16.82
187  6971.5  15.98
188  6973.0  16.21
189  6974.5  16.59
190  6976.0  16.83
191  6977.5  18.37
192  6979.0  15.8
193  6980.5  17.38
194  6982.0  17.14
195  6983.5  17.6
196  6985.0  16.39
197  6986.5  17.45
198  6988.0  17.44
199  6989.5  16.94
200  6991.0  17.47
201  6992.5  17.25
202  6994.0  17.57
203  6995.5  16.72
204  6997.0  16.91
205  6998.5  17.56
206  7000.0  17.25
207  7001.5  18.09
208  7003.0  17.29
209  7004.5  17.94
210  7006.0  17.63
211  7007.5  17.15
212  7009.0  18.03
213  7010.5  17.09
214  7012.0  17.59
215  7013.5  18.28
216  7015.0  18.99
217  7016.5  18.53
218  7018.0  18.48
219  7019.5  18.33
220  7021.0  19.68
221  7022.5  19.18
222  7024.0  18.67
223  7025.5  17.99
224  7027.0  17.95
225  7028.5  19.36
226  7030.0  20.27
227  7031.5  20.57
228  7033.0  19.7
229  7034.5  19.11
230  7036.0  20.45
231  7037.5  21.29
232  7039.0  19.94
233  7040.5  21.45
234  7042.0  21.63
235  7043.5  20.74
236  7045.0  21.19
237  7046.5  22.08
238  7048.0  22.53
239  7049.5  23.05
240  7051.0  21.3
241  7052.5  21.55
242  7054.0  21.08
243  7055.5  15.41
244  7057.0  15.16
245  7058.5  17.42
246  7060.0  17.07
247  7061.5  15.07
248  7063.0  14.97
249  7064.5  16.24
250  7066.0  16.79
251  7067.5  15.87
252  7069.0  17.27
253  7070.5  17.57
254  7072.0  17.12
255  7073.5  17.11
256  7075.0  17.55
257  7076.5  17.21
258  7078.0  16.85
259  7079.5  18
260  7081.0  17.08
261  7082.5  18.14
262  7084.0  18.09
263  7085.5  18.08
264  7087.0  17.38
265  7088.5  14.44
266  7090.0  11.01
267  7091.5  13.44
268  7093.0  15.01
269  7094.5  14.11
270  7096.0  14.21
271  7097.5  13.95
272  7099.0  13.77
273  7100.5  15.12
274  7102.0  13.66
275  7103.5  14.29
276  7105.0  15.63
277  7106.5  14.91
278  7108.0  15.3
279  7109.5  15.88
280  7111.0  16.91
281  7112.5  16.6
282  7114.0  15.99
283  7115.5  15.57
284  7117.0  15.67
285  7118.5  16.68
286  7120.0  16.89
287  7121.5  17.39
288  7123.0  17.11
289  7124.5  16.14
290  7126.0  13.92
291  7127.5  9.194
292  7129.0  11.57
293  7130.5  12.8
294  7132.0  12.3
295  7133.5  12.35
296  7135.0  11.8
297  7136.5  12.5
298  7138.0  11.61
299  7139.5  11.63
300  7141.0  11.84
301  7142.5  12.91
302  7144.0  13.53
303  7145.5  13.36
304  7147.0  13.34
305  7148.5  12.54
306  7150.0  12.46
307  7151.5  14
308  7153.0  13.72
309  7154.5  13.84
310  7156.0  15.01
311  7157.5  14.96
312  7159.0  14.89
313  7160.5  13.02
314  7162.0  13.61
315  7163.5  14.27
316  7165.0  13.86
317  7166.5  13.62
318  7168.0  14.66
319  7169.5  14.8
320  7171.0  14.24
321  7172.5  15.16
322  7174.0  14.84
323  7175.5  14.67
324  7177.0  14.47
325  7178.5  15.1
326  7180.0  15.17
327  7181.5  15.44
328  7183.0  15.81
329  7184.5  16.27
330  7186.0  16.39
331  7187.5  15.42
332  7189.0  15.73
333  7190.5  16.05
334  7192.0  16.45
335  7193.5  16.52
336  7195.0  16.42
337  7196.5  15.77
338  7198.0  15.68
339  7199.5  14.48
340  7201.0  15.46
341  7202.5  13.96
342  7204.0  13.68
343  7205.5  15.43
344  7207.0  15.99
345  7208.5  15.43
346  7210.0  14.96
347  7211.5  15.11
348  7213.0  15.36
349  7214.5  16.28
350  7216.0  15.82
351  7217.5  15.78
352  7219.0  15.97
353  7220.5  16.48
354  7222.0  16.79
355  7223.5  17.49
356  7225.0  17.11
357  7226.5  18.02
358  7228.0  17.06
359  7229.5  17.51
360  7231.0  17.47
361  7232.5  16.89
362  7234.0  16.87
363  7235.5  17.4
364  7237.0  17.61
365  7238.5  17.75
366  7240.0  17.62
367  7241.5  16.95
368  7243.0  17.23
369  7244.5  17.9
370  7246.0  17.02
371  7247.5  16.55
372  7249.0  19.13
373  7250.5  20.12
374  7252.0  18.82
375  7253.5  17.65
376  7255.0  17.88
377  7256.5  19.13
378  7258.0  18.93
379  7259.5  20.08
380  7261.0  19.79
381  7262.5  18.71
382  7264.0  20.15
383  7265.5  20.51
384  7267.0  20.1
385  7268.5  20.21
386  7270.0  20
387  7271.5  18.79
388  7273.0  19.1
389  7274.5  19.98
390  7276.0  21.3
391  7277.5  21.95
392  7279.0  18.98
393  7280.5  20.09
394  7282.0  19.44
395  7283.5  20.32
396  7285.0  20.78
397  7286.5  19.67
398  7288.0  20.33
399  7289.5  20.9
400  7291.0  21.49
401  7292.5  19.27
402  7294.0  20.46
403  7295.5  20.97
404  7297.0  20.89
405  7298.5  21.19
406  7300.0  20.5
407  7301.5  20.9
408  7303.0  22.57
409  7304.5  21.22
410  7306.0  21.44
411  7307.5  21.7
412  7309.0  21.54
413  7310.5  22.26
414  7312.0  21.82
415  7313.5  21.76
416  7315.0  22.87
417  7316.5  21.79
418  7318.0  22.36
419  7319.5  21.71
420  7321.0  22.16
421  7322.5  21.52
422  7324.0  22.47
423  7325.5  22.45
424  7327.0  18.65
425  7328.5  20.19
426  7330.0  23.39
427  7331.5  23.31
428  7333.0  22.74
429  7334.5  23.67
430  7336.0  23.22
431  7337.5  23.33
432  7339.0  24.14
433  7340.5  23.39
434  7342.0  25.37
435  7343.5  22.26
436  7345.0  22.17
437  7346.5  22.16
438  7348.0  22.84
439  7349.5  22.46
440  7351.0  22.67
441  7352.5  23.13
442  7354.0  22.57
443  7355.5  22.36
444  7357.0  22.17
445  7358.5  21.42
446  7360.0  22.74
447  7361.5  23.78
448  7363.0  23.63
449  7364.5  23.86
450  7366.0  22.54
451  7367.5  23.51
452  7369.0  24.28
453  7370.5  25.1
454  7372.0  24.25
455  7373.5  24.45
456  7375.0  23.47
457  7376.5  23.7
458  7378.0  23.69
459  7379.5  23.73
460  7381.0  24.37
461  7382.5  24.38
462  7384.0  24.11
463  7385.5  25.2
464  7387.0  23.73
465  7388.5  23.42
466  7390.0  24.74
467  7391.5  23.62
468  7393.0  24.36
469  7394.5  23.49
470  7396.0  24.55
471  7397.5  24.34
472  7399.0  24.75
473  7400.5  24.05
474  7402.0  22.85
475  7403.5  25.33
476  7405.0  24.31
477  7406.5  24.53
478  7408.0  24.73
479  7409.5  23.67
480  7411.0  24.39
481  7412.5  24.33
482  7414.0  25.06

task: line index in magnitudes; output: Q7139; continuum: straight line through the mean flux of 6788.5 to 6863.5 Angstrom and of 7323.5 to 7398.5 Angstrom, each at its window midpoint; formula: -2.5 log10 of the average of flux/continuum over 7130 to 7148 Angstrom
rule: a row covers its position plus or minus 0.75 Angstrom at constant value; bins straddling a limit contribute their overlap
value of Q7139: 0.42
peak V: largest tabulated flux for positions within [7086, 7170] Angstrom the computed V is 17.39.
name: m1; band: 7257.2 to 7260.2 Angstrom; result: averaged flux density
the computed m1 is 19.5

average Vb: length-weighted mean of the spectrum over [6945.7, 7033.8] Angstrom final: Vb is 17.4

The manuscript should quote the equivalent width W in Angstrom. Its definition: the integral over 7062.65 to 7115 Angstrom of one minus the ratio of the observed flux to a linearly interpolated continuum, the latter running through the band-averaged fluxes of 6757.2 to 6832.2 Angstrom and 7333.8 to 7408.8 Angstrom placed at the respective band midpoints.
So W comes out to 5.5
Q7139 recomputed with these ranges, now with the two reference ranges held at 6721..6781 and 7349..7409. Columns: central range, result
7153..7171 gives 0.35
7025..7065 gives -0.12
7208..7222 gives 0.29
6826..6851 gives 0.16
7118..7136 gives 0.33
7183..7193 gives 0.25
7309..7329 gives 0.04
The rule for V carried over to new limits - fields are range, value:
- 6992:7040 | 21.29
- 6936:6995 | 18.37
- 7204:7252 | 20.12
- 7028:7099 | 23.05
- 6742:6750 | 12.2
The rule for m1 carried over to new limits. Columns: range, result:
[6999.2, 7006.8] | 17.6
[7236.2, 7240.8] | 17.6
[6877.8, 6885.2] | 12.4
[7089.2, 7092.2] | 12.2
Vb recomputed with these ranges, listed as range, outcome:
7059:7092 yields 16.5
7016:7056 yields 20.1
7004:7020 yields 18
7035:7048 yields 21.1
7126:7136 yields 11.9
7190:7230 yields 16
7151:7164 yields 14.1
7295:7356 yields 22.2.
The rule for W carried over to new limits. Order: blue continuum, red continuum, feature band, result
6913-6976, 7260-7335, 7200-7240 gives 7.0 Angstrom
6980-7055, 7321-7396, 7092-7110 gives 4.8 Angstrom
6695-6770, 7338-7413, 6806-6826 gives 3.2 Angstrom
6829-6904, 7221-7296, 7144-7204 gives 9.0 Angstrom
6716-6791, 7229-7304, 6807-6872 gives 8.0 Angstrom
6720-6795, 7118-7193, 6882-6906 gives 1.0 Angstrom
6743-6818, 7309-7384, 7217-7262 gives 6.7 Angstrom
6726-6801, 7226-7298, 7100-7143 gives 6.8 Angstrom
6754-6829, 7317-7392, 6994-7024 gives -3.5 Angstrom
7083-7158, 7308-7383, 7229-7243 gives 1.0 Angstrom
